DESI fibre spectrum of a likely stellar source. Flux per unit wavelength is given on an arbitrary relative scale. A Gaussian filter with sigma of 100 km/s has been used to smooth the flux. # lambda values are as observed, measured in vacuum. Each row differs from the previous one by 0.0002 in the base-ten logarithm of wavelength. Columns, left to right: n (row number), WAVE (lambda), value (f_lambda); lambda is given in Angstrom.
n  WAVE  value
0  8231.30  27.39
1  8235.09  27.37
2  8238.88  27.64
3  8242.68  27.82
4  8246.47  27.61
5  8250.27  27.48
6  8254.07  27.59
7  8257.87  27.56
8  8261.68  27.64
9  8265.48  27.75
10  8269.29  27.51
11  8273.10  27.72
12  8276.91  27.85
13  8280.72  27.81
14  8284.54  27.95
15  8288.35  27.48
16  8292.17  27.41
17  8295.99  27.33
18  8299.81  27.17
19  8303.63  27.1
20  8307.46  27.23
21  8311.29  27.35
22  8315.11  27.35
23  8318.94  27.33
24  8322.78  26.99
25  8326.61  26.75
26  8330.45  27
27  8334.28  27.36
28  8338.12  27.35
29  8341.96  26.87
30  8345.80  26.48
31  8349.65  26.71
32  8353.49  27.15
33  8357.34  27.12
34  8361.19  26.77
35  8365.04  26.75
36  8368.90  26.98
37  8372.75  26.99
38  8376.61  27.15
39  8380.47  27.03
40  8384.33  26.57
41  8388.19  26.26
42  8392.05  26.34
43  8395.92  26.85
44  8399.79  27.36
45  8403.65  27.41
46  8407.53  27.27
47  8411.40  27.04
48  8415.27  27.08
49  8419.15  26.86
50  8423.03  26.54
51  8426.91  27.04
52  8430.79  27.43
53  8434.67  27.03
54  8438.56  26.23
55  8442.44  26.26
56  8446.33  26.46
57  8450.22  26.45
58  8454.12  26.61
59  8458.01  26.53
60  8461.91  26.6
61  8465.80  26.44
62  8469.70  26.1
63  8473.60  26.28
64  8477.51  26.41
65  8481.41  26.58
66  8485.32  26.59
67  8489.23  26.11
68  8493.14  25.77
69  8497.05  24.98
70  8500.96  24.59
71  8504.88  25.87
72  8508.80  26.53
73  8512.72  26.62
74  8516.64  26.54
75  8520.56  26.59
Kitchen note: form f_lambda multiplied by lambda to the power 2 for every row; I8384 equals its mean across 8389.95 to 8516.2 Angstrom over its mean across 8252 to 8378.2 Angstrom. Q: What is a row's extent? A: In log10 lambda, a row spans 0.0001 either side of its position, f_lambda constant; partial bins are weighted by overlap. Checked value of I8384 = 1.00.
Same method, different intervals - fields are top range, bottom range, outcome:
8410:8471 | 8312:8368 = 1.01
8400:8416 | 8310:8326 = 1.02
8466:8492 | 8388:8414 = 0.99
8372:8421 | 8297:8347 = 1.01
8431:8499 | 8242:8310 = 1.00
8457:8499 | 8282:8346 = 1.00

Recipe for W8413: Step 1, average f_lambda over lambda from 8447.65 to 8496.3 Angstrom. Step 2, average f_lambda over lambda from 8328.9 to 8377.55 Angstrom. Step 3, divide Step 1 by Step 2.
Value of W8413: 0.98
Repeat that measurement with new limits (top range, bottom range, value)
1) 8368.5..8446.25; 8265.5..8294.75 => 0.97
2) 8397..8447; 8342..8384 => 1.00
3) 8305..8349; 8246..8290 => 0.98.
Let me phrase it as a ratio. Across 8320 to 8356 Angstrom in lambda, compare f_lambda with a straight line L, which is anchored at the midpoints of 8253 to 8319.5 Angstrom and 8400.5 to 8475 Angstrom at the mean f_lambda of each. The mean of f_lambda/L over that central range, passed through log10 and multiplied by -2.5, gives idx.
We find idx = 0.01 mag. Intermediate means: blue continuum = 27.5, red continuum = 26.7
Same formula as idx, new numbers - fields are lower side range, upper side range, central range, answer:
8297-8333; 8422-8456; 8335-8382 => 0.001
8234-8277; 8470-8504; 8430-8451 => -0.015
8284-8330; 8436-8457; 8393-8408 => -0.018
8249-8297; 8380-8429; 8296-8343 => 0.008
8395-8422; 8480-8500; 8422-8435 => -0.009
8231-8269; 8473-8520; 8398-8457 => -0.015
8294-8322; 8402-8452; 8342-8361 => 0.010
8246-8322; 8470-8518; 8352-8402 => 0.000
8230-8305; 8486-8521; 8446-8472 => -0.008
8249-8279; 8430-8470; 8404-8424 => -0.010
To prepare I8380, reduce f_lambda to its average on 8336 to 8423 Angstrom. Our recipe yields 26.9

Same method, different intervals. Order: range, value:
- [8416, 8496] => 26.5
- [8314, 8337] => 27.1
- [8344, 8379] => 26.9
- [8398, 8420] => 27.2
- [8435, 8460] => 26.5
